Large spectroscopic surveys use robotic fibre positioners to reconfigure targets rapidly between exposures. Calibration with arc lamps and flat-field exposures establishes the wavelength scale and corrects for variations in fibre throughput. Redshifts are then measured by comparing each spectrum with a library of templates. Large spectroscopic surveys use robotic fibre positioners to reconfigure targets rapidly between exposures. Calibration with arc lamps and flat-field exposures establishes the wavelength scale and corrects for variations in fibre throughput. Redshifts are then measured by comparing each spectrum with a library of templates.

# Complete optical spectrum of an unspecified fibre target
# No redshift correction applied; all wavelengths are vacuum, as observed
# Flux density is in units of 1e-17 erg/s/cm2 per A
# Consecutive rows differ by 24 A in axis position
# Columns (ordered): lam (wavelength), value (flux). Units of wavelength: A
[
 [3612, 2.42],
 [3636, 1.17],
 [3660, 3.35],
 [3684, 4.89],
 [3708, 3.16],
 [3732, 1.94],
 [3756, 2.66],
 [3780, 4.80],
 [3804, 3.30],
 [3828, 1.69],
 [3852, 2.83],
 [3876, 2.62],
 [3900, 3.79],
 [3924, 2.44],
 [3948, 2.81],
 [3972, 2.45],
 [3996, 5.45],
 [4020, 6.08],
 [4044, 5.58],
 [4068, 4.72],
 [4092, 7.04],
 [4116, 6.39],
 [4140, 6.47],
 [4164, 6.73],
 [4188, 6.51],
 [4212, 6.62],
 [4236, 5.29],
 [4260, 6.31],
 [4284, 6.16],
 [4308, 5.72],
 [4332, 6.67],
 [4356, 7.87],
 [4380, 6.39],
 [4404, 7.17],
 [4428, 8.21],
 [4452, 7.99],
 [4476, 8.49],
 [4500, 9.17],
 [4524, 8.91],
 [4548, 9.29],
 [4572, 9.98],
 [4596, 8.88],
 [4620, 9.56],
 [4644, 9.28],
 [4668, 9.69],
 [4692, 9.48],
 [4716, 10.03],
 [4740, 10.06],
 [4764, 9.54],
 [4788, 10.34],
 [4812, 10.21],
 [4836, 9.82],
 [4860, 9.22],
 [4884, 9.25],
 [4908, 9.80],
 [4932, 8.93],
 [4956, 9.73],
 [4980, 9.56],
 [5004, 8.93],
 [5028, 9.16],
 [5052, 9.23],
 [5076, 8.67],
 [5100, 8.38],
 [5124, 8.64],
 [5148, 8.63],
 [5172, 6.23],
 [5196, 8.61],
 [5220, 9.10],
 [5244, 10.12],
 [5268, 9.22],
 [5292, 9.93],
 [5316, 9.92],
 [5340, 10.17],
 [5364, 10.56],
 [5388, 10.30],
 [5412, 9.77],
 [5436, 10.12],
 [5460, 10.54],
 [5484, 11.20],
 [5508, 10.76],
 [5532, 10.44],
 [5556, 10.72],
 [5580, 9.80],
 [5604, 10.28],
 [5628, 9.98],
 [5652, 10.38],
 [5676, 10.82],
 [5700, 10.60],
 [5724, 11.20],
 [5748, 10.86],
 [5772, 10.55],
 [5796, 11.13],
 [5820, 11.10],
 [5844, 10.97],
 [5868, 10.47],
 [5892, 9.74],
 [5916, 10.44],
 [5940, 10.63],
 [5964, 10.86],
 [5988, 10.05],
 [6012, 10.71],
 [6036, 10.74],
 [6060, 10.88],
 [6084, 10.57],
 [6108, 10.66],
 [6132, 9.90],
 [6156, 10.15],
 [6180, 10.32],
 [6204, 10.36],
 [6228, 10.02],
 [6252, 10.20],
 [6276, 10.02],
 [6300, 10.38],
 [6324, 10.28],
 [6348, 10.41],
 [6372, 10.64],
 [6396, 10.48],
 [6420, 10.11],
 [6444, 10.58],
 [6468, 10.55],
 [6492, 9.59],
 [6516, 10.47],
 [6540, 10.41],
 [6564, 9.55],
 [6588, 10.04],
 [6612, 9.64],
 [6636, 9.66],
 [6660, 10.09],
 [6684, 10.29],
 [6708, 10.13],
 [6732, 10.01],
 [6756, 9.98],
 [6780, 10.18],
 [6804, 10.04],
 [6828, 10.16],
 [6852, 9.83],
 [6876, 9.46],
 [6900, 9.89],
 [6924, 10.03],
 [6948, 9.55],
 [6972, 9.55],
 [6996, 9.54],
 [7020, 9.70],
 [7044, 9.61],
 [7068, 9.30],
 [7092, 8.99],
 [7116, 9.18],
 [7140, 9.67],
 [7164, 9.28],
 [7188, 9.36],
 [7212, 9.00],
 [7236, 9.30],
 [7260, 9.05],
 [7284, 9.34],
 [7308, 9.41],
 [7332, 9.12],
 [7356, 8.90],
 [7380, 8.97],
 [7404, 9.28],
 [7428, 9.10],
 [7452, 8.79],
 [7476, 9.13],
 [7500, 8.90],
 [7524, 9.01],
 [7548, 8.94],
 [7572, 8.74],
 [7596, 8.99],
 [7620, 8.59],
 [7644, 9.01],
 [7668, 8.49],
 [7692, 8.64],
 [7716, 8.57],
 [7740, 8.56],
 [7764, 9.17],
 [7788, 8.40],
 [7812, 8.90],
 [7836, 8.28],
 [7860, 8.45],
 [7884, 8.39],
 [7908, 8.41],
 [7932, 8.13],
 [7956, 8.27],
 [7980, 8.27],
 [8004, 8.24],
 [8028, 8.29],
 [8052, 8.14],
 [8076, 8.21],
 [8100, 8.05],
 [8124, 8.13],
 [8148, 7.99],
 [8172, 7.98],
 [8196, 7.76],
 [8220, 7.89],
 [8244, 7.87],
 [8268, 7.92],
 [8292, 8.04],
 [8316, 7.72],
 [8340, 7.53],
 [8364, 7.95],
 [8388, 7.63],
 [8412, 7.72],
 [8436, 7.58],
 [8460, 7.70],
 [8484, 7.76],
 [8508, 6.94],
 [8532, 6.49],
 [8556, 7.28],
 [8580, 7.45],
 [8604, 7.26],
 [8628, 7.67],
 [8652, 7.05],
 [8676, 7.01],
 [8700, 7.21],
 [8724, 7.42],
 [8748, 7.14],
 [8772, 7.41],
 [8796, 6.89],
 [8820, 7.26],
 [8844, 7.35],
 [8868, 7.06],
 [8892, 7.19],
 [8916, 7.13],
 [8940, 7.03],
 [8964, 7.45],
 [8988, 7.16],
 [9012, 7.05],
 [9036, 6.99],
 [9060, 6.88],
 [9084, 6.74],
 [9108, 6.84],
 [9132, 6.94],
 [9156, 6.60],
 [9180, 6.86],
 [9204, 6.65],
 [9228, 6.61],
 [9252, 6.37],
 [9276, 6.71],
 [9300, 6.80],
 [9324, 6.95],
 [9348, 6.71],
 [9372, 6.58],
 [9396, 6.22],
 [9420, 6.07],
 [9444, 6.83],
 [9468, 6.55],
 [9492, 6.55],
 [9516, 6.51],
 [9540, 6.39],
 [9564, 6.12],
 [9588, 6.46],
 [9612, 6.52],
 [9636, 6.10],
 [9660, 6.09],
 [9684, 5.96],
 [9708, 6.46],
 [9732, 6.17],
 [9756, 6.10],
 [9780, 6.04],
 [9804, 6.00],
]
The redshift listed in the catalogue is 0.000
